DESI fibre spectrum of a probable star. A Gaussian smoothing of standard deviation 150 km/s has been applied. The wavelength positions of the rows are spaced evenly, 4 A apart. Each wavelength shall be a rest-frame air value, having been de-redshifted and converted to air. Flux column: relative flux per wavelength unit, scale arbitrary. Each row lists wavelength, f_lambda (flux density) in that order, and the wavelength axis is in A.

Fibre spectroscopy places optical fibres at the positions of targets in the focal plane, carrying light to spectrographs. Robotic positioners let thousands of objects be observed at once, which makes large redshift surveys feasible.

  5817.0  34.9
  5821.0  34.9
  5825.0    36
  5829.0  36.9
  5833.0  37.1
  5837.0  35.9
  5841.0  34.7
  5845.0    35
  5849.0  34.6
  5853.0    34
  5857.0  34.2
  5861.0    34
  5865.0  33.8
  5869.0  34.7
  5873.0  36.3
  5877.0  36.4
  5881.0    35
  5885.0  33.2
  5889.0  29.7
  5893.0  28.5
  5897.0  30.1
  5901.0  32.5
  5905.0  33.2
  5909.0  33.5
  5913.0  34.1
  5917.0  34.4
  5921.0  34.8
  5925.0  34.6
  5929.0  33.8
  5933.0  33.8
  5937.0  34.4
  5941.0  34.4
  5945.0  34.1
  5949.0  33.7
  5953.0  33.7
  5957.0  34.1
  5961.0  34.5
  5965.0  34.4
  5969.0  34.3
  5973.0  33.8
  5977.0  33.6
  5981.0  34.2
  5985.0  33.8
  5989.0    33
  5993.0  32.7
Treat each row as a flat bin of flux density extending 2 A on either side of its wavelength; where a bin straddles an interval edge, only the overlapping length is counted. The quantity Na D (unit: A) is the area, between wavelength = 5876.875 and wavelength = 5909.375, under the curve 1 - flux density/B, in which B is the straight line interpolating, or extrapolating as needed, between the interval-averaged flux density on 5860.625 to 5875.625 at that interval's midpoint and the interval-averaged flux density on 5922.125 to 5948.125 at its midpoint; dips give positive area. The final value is 2.3 A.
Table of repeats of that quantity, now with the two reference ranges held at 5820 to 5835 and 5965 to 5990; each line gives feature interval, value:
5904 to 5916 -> 0.43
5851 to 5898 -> 2.86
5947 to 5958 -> 0.15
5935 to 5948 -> 0.07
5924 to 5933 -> 0.15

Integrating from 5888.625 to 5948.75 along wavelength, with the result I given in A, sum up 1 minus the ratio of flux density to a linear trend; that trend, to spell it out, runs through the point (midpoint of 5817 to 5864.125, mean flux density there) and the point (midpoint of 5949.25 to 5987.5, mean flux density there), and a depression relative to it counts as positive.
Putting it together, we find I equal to 2.2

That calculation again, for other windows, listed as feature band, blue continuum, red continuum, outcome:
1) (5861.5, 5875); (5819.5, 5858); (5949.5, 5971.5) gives 0.1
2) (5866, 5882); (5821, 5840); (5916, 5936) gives -0.1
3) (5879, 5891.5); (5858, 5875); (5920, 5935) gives 0.7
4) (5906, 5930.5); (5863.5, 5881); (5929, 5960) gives 0.2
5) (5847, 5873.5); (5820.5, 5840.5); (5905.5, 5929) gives 0.8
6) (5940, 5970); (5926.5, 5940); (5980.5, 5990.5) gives -0.2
